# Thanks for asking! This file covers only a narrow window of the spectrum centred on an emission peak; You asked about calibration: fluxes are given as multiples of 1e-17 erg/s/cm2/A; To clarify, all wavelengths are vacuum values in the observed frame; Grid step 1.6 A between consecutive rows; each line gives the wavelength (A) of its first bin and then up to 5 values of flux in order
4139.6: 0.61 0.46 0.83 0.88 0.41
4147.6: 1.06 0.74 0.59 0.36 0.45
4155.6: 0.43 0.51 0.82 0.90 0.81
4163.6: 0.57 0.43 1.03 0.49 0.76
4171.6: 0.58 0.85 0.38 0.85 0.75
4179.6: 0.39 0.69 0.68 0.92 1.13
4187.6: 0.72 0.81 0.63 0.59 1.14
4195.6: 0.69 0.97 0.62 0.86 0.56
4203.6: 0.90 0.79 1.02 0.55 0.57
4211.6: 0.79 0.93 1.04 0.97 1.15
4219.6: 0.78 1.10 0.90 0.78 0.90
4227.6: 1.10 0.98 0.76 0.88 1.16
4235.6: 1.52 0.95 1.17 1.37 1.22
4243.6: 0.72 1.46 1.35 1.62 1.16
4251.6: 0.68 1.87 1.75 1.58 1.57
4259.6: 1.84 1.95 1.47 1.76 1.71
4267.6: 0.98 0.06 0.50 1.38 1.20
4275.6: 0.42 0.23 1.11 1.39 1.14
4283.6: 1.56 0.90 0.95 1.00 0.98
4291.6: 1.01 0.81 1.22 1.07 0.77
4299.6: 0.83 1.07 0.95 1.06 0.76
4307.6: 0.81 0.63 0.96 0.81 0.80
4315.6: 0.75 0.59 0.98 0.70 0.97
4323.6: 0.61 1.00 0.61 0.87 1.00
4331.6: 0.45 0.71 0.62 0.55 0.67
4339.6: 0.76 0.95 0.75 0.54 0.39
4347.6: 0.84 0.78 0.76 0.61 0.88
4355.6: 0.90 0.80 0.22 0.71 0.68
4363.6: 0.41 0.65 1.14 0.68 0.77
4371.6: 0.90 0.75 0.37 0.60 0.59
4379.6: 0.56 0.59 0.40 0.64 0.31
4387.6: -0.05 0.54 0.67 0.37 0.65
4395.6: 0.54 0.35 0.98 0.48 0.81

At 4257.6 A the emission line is C IV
